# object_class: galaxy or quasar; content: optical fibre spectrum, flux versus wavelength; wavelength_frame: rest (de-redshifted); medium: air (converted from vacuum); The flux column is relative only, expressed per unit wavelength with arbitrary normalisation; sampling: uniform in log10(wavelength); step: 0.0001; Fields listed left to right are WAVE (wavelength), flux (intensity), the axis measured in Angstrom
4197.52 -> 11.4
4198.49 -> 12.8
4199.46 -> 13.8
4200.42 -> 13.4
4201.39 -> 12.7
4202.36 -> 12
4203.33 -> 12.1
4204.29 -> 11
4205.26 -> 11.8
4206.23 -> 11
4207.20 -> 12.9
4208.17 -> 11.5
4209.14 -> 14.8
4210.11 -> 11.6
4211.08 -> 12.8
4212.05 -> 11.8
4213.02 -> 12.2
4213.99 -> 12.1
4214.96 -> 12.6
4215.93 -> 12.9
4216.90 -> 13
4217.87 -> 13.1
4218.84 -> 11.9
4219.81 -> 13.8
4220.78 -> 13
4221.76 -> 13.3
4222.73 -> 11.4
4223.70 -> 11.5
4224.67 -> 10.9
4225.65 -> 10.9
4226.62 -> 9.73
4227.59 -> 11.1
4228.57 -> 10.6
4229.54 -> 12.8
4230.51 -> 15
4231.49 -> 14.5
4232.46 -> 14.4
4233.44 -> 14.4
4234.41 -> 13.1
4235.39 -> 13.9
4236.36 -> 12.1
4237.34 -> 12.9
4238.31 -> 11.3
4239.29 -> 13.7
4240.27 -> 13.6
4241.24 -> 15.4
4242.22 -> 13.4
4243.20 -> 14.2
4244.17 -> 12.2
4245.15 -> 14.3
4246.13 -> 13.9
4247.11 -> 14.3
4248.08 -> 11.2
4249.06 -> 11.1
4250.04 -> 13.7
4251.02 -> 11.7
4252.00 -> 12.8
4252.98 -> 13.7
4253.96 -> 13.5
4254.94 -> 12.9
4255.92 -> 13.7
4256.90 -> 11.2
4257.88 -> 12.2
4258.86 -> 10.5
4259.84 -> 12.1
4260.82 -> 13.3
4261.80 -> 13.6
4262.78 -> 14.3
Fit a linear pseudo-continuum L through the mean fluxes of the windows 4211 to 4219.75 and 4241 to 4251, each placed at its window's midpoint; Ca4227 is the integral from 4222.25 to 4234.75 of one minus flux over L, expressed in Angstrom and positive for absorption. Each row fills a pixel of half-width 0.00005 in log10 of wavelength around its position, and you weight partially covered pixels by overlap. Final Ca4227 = 0.5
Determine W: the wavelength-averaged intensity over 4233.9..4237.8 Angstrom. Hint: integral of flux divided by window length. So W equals 13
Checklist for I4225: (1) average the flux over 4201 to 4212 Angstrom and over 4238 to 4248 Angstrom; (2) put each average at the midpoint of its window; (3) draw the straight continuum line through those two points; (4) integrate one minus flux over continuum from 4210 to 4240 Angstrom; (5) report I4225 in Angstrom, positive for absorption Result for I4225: 0.8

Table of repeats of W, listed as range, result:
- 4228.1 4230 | 11.7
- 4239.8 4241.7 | 14.5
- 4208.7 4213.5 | 12.6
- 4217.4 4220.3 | 13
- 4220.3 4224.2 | 12.3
